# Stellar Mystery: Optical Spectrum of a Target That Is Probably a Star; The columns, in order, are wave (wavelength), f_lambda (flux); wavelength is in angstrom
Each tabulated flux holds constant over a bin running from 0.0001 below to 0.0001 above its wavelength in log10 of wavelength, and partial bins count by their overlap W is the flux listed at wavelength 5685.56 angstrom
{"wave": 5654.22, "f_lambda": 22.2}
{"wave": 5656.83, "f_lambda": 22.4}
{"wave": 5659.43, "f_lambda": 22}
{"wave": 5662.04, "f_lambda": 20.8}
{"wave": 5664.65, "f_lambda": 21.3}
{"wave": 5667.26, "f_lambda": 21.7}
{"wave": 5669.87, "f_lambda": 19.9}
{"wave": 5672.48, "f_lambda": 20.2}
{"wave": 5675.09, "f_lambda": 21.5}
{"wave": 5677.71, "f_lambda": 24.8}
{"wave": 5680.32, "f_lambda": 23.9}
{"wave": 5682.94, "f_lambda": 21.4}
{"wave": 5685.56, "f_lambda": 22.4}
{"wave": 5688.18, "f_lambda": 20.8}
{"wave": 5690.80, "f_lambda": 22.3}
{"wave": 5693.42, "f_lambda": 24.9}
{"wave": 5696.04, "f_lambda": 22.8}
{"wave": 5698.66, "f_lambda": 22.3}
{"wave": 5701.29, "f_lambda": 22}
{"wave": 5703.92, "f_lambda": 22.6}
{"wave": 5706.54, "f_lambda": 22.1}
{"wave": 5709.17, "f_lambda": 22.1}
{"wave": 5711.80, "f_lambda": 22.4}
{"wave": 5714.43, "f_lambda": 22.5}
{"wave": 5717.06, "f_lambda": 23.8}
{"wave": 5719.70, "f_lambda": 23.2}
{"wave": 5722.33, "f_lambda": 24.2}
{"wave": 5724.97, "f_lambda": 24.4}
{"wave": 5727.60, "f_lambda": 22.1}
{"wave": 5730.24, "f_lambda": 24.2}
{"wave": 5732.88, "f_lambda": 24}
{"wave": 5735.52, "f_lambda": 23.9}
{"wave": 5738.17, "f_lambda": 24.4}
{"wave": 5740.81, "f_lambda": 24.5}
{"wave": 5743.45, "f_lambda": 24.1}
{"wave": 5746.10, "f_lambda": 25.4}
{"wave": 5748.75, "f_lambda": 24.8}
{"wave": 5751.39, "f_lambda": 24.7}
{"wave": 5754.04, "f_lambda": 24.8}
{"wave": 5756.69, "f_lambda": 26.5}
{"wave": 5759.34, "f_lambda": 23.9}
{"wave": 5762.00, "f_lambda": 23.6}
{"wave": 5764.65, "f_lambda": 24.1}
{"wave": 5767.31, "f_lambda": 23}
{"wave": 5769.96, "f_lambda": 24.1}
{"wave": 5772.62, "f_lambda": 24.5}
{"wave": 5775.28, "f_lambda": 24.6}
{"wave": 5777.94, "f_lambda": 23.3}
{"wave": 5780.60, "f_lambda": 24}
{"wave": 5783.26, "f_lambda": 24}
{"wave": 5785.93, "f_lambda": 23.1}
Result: 22.4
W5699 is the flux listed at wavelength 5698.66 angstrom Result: 22.3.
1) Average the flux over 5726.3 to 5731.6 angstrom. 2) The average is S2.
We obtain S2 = 23.2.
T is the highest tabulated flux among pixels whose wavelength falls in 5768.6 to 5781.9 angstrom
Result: 24.6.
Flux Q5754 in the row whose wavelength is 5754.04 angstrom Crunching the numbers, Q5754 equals 24.8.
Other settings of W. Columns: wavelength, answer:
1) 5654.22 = 22.2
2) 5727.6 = 22.1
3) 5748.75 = 24.8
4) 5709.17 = 22.1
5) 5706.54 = 22.1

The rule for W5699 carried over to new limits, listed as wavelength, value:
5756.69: 26.5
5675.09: 21.5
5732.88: 24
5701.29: 22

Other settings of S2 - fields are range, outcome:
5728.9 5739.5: 24.1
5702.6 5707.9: 22.4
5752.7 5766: 24.6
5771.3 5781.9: 24.1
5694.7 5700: 22.6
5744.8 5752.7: 25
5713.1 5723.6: 23.4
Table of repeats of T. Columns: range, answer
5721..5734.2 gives 24.4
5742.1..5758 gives 26.5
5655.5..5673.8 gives 22.4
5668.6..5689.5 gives 24.8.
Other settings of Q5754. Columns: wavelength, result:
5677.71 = 24.8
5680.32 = 23.9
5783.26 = 24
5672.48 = 20.2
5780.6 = 24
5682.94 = 21.4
